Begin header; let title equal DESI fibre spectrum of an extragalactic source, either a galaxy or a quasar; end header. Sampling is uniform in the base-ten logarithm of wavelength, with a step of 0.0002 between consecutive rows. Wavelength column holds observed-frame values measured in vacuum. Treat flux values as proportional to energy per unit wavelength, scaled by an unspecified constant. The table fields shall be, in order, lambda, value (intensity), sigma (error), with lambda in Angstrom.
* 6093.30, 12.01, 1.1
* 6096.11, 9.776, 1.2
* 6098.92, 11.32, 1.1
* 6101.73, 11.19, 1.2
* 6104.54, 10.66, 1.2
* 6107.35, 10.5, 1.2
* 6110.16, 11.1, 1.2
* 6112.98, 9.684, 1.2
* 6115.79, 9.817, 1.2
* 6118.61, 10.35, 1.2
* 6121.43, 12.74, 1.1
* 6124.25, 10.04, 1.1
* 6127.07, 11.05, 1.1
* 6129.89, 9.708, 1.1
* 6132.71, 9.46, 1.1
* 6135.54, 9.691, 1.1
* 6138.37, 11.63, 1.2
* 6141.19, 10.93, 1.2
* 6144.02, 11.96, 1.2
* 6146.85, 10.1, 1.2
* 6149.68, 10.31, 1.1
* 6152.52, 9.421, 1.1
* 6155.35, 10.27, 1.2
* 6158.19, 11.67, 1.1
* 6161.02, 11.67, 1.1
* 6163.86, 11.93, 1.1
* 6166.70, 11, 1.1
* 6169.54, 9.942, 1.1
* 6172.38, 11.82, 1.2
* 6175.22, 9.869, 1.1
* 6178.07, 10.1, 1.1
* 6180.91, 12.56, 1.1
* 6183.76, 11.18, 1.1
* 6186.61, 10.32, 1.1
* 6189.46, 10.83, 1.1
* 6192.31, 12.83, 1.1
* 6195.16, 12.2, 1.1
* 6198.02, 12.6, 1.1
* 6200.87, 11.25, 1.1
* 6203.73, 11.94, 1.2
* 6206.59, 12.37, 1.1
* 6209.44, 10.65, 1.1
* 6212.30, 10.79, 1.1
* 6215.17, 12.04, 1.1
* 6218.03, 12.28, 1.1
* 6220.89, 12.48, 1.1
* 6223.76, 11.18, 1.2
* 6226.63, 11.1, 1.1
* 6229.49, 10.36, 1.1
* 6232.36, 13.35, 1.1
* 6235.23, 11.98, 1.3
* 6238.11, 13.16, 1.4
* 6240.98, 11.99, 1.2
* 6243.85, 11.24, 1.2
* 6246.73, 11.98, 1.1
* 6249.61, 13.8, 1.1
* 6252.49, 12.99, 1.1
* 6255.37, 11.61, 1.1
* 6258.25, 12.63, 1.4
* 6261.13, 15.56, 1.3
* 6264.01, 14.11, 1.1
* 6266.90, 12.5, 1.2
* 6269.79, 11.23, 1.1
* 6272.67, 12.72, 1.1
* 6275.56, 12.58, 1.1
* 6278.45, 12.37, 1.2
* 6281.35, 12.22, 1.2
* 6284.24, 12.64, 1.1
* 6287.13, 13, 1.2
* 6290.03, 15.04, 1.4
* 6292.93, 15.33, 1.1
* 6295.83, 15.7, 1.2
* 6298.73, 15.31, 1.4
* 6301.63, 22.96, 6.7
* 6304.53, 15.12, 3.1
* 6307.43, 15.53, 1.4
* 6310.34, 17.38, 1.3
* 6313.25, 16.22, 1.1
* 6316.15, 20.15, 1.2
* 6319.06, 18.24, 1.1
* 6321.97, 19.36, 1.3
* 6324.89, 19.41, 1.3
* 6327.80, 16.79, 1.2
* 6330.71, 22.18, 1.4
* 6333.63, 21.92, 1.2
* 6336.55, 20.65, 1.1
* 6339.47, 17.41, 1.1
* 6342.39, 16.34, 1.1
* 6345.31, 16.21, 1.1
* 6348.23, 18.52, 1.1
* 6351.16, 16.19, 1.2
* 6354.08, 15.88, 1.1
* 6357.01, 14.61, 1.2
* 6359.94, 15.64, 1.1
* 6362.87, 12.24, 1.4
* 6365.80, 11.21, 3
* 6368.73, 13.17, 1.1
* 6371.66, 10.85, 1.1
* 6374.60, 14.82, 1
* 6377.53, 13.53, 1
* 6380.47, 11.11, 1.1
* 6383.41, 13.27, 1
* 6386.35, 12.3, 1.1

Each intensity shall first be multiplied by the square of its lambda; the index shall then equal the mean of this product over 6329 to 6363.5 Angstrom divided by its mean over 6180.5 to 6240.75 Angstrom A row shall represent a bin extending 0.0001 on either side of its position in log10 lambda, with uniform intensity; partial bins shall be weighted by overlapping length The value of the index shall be 1.54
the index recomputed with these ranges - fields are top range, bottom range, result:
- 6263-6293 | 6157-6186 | 1.20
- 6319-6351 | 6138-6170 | 1.82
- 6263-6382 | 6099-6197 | 1.52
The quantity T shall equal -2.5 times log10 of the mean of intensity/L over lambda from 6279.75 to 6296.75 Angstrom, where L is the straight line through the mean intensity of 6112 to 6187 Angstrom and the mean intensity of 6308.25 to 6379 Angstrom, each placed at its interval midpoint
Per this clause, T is 0.08 mag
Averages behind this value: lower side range 10.7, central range 13.9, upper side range 16.6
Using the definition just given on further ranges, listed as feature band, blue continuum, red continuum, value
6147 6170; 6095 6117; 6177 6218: 0.04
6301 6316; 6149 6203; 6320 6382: -0.17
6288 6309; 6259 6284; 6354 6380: -0.25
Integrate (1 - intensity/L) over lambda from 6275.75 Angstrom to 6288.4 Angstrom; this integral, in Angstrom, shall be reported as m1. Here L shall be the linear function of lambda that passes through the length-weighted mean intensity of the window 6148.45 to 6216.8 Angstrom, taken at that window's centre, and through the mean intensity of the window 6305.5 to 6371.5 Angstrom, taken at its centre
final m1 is 2.0 Angstrom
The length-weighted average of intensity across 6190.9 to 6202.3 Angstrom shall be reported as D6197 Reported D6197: 12.2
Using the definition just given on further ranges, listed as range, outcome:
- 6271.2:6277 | 12.7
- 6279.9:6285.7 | 12.4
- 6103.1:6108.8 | 10.6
